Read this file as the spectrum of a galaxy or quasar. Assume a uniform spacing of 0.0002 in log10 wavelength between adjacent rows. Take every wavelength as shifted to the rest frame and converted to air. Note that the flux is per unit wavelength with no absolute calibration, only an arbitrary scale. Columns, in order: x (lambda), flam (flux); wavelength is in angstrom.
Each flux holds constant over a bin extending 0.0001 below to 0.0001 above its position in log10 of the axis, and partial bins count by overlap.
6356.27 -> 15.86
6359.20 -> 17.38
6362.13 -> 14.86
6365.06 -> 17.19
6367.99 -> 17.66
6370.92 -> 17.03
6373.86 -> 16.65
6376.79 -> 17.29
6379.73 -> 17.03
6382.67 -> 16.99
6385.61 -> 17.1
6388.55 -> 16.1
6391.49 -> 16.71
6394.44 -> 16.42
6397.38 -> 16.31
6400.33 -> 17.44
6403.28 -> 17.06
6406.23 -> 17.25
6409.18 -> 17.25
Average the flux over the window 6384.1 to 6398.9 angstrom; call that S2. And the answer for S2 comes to 16.5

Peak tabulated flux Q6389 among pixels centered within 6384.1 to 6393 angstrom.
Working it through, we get 17.1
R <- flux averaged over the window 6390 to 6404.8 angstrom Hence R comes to 16.8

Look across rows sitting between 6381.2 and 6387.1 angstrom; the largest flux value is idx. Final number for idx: 17.1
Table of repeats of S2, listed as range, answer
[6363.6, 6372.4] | 17.3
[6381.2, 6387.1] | 17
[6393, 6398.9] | 16.4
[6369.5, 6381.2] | 17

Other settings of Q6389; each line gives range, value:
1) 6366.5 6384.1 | 17.66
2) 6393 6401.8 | 17.44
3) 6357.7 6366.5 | 17.38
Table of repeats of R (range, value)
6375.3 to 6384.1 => 17.1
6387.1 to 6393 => 16.4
